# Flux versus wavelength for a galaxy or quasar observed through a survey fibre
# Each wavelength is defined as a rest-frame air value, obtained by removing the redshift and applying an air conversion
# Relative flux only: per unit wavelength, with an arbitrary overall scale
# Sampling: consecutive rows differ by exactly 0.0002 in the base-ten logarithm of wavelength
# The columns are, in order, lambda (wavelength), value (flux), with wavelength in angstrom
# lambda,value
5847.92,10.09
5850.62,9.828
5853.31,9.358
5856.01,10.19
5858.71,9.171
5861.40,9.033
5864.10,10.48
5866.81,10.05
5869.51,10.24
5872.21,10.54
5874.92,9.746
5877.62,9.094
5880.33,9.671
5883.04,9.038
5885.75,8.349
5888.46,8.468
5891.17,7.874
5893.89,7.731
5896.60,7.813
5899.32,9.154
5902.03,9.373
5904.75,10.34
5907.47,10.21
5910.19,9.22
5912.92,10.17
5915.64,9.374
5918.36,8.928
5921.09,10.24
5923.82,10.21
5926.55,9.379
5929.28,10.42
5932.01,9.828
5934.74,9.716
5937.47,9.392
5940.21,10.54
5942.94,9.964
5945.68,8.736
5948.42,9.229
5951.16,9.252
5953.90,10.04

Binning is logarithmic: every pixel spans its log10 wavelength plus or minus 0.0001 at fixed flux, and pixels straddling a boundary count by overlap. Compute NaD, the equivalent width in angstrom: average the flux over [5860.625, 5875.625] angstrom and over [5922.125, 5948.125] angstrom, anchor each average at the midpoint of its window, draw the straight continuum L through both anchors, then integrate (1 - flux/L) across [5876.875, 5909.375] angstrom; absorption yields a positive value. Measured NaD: 3.35 angstrom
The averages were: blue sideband 10.1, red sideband 9.78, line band 8.93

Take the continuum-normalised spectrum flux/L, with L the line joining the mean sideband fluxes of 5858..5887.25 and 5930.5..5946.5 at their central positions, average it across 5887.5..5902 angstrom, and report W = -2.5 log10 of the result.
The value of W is 0.161 mag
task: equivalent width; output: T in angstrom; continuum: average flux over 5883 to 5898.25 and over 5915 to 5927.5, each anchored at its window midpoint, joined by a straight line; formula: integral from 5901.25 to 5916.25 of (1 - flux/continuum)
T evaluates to -1.3 angstrom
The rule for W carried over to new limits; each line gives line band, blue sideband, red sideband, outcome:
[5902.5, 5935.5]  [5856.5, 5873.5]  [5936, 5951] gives -0.018 mag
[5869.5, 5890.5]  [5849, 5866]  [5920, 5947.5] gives 0.050 mag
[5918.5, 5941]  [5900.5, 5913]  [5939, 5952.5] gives -0.027 mag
